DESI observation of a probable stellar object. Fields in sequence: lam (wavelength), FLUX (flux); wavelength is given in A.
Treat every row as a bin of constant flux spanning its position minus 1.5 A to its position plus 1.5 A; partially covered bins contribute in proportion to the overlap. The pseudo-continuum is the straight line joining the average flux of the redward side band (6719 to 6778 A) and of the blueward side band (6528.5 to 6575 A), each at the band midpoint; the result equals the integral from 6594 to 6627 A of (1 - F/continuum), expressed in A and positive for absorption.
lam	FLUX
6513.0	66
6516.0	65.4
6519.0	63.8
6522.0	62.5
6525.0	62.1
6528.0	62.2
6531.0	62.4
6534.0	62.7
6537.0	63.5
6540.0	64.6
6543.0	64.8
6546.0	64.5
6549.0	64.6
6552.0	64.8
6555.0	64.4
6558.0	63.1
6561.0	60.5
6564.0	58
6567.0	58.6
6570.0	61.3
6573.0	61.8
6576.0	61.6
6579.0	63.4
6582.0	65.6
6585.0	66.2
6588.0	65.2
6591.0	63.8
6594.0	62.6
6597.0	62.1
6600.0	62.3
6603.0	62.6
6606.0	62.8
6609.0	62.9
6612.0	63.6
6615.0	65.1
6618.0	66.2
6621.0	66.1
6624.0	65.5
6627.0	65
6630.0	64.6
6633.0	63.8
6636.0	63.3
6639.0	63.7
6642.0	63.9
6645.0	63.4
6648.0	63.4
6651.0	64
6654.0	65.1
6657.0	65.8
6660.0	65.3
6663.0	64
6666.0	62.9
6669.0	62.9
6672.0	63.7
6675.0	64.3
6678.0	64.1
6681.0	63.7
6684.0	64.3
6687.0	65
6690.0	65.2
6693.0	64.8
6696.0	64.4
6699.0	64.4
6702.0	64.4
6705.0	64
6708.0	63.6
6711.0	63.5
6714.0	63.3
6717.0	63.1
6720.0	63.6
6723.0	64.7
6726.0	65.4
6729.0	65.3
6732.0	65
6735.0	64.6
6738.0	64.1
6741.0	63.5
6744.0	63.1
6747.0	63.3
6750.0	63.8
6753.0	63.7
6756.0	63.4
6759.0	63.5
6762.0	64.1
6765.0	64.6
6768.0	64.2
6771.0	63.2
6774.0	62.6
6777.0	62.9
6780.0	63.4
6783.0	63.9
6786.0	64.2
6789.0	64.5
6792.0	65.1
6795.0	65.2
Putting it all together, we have -0.5 A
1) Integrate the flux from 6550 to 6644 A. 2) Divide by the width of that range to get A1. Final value 63.4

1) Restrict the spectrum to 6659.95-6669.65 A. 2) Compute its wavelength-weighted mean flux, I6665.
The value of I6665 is 63.6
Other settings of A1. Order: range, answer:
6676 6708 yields 64.4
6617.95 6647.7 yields 64.4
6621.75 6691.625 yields 64.2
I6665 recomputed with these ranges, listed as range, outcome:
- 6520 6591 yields 63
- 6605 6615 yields 63.4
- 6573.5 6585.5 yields 63.8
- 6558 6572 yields 60.1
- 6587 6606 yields 63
